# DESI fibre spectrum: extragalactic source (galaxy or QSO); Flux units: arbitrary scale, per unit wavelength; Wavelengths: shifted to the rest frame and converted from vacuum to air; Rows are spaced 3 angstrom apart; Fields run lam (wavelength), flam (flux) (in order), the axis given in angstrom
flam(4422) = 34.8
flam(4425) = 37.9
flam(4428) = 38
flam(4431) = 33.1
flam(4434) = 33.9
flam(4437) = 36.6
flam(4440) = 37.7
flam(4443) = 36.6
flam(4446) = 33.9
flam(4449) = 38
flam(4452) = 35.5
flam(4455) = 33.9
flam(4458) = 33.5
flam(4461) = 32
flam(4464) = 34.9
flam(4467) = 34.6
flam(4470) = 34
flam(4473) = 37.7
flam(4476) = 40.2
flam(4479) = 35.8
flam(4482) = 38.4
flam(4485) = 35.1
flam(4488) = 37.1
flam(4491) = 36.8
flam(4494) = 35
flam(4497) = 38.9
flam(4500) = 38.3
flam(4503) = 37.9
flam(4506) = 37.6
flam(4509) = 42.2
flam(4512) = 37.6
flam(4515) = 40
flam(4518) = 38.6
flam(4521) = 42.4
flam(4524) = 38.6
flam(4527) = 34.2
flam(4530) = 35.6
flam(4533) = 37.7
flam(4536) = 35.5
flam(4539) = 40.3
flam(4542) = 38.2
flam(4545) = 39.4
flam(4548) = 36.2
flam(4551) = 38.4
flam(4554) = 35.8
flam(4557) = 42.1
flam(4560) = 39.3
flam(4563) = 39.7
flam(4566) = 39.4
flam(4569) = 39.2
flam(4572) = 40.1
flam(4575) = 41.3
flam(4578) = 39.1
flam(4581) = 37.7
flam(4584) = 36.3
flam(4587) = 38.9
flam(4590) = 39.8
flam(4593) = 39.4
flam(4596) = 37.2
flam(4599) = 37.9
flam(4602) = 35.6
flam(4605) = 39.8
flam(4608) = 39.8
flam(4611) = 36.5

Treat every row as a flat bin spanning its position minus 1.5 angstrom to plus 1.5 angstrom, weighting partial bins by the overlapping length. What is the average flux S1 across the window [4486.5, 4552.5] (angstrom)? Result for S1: 38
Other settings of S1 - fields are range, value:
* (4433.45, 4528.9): 36.8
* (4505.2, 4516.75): 39.4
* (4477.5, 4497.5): 36.6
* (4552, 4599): 39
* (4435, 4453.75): 36.3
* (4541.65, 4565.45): 38.7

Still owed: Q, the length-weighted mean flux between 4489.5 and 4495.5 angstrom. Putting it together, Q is 35.9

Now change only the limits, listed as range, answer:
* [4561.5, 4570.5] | 39.4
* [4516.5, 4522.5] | 40.5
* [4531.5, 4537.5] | 36.6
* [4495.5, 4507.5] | 38.2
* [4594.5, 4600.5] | 37.6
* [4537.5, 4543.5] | 39.2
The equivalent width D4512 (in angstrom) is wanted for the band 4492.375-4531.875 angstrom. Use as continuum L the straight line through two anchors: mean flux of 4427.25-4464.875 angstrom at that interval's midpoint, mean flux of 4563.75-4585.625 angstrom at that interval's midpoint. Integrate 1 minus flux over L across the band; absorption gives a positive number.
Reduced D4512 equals -1.14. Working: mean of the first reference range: 35.1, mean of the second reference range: 39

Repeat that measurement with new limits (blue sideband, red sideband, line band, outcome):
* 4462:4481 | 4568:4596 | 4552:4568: -0.3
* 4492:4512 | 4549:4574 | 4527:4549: 0.8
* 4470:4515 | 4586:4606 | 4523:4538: 0.6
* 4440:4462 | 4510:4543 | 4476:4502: -0.4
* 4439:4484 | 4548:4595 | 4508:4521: -0.9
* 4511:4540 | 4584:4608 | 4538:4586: -0.9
